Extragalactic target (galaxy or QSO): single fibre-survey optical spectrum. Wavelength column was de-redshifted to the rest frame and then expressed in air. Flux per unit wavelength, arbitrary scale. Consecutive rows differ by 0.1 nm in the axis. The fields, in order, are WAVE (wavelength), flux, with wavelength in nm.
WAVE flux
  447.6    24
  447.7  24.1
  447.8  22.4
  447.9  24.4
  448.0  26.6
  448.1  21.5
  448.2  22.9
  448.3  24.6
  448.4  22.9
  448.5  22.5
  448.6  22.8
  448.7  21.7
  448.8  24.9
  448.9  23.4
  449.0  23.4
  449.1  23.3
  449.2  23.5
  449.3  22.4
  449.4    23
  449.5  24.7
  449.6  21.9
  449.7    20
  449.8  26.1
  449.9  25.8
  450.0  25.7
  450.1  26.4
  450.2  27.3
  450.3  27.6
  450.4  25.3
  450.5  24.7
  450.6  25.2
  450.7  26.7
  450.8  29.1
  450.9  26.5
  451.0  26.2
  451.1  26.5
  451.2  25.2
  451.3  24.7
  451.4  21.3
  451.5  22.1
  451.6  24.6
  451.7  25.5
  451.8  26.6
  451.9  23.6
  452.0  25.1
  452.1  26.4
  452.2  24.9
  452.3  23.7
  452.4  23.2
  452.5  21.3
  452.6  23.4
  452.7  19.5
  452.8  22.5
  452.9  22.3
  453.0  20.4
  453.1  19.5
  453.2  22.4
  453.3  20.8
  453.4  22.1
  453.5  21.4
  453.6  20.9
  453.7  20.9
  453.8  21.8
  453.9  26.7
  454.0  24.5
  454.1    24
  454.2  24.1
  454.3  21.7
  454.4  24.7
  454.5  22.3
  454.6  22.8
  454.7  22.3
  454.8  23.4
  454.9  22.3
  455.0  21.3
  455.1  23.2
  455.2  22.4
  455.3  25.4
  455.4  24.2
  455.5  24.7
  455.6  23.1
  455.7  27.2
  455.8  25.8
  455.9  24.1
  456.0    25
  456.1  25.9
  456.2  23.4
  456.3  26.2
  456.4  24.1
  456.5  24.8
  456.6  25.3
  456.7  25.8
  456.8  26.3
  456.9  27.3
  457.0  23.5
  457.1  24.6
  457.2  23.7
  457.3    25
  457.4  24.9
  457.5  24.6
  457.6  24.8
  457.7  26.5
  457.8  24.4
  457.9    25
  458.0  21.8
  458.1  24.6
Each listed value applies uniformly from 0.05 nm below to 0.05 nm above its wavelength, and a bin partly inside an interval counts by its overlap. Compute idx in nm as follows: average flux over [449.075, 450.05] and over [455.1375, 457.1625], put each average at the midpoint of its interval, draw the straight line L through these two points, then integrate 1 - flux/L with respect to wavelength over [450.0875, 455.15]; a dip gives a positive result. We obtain 0.11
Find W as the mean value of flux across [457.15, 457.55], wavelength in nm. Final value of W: 24.6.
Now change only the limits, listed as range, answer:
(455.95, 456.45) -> 24.9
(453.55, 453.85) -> 21.2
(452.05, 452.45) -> 24.6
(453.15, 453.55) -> 21.7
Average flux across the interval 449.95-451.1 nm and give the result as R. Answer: 26.4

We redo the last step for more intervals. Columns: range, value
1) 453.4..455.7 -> 23.2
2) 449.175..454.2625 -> 23.9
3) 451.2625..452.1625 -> 24.4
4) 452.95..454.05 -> 21.9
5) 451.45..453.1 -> 23.3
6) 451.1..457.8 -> 23.8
